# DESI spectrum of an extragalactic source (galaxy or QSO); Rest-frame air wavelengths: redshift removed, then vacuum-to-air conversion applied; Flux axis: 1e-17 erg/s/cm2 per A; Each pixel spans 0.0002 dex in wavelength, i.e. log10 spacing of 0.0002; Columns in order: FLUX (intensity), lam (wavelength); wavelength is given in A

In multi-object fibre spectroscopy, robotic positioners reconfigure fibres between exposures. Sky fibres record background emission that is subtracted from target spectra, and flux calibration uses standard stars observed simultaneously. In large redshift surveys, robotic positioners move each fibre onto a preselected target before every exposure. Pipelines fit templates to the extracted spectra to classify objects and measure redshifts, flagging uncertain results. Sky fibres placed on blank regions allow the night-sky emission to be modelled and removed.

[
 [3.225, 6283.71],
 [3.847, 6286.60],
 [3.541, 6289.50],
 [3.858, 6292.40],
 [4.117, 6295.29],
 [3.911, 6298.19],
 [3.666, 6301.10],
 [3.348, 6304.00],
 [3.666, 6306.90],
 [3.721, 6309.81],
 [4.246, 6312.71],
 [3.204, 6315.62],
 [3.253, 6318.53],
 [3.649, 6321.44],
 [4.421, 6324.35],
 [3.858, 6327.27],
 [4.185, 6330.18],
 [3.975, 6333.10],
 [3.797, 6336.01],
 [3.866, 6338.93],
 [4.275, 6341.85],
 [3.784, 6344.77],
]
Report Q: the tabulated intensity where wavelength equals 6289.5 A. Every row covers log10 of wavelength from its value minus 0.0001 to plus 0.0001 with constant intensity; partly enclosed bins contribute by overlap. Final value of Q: 3.541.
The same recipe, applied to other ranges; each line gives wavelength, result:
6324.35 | 4.421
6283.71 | 3.225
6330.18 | 4.185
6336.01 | 3.797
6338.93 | 3.866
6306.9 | 3.666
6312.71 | 4.246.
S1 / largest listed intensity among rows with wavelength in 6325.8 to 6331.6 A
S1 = 4.185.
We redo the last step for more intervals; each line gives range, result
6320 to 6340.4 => 4.421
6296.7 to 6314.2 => 4.246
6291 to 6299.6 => 4.117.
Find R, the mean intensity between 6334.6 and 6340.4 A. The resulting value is 3.83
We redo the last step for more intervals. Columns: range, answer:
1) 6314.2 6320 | 3.23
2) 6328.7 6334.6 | 4.08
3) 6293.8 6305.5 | 3.76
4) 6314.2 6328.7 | 3.68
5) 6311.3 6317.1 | 3.72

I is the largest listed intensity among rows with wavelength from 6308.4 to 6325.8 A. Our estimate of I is 4.421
